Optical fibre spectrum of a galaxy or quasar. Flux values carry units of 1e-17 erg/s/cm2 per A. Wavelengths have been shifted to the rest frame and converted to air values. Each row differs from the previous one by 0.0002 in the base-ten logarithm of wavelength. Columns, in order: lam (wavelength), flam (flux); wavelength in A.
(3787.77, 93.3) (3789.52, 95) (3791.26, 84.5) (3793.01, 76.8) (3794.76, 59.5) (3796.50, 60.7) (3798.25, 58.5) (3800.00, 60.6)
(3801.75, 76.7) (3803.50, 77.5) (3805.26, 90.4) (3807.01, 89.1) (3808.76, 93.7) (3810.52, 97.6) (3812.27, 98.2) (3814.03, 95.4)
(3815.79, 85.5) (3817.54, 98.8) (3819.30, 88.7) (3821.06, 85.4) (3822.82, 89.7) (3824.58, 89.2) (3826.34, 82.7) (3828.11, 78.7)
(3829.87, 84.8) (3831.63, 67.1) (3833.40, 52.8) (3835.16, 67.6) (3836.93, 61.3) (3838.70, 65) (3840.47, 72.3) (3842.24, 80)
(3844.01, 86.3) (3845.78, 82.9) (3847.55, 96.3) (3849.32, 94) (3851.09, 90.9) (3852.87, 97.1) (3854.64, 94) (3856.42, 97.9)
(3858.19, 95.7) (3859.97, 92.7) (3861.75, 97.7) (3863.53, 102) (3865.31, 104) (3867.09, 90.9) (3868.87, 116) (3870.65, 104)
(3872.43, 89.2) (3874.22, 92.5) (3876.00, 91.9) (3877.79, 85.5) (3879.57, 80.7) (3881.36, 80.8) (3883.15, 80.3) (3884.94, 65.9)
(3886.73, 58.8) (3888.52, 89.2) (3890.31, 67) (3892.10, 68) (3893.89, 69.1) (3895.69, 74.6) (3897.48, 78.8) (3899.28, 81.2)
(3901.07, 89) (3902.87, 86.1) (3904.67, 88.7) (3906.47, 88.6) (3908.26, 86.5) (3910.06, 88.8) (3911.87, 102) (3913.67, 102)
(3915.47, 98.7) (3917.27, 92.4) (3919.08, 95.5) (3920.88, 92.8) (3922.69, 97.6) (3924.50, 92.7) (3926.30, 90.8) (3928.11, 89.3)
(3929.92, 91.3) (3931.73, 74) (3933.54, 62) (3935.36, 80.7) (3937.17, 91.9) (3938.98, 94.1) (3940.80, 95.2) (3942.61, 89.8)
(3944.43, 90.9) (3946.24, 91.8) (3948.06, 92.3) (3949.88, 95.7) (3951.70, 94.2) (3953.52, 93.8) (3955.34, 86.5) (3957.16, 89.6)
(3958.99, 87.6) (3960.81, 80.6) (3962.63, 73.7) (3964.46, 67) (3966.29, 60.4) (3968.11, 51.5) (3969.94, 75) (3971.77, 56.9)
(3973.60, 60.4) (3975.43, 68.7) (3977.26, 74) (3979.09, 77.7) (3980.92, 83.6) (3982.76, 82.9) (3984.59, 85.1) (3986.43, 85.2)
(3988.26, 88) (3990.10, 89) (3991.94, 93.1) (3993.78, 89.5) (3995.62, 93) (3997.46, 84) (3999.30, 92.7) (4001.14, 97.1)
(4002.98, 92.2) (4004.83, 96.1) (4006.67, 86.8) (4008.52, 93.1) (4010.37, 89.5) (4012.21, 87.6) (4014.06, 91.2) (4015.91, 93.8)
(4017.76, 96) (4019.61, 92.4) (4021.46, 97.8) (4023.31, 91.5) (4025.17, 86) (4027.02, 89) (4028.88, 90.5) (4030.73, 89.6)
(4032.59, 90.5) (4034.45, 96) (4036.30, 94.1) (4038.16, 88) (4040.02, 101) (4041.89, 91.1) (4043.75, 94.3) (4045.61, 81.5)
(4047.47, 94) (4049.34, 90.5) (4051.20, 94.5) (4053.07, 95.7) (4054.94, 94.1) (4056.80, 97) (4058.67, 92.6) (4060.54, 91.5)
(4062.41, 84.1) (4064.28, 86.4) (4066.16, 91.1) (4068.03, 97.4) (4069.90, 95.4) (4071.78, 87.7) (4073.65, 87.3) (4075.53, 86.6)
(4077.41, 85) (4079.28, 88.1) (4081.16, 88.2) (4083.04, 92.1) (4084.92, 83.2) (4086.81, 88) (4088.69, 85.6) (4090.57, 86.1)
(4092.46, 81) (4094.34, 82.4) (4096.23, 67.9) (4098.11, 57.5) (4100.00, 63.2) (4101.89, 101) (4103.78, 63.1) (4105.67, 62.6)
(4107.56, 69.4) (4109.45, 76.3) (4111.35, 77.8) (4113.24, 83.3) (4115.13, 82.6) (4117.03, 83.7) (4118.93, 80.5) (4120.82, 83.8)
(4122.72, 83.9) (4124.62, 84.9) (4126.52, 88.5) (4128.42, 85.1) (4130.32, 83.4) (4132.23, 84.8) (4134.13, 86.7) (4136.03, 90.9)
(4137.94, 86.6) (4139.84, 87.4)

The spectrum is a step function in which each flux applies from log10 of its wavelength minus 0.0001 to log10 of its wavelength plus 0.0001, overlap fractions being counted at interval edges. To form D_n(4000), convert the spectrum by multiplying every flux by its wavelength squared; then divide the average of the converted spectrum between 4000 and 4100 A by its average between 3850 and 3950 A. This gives 1.1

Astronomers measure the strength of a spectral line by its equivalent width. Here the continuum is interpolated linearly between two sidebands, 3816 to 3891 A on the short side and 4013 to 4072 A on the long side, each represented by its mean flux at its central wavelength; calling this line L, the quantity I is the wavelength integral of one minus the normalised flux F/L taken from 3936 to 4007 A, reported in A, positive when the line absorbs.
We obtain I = 4.4 A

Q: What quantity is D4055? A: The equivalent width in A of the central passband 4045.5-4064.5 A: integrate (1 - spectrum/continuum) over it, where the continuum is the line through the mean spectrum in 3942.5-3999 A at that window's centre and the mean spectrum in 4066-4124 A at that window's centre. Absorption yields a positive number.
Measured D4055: -2.3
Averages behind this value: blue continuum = 81.7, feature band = 91.7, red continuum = 81.9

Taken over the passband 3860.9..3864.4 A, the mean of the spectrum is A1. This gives 99.8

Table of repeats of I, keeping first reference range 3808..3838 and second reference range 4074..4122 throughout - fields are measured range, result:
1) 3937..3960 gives -2.81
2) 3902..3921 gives -2.49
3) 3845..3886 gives -4.70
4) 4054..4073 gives -2.65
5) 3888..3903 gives 0.90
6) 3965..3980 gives 2.92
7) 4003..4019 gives -2.12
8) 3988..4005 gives -2.13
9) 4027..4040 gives -1.80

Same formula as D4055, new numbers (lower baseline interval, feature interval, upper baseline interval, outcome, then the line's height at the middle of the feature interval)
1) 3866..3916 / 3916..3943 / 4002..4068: -0.5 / 87.2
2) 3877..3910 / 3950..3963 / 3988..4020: -0.2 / 86.1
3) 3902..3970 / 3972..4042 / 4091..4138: -3.6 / 84.1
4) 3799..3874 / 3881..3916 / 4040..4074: 2.5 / 88.5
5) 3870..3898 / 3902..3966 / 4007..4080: -4.3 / 83.3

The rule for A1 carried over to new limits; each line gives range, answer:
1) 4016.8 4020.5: 94.2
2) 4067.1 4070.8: 96.5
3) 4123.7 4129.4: 86.2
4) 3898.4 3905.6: 86.3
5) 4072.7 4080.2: 86.8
